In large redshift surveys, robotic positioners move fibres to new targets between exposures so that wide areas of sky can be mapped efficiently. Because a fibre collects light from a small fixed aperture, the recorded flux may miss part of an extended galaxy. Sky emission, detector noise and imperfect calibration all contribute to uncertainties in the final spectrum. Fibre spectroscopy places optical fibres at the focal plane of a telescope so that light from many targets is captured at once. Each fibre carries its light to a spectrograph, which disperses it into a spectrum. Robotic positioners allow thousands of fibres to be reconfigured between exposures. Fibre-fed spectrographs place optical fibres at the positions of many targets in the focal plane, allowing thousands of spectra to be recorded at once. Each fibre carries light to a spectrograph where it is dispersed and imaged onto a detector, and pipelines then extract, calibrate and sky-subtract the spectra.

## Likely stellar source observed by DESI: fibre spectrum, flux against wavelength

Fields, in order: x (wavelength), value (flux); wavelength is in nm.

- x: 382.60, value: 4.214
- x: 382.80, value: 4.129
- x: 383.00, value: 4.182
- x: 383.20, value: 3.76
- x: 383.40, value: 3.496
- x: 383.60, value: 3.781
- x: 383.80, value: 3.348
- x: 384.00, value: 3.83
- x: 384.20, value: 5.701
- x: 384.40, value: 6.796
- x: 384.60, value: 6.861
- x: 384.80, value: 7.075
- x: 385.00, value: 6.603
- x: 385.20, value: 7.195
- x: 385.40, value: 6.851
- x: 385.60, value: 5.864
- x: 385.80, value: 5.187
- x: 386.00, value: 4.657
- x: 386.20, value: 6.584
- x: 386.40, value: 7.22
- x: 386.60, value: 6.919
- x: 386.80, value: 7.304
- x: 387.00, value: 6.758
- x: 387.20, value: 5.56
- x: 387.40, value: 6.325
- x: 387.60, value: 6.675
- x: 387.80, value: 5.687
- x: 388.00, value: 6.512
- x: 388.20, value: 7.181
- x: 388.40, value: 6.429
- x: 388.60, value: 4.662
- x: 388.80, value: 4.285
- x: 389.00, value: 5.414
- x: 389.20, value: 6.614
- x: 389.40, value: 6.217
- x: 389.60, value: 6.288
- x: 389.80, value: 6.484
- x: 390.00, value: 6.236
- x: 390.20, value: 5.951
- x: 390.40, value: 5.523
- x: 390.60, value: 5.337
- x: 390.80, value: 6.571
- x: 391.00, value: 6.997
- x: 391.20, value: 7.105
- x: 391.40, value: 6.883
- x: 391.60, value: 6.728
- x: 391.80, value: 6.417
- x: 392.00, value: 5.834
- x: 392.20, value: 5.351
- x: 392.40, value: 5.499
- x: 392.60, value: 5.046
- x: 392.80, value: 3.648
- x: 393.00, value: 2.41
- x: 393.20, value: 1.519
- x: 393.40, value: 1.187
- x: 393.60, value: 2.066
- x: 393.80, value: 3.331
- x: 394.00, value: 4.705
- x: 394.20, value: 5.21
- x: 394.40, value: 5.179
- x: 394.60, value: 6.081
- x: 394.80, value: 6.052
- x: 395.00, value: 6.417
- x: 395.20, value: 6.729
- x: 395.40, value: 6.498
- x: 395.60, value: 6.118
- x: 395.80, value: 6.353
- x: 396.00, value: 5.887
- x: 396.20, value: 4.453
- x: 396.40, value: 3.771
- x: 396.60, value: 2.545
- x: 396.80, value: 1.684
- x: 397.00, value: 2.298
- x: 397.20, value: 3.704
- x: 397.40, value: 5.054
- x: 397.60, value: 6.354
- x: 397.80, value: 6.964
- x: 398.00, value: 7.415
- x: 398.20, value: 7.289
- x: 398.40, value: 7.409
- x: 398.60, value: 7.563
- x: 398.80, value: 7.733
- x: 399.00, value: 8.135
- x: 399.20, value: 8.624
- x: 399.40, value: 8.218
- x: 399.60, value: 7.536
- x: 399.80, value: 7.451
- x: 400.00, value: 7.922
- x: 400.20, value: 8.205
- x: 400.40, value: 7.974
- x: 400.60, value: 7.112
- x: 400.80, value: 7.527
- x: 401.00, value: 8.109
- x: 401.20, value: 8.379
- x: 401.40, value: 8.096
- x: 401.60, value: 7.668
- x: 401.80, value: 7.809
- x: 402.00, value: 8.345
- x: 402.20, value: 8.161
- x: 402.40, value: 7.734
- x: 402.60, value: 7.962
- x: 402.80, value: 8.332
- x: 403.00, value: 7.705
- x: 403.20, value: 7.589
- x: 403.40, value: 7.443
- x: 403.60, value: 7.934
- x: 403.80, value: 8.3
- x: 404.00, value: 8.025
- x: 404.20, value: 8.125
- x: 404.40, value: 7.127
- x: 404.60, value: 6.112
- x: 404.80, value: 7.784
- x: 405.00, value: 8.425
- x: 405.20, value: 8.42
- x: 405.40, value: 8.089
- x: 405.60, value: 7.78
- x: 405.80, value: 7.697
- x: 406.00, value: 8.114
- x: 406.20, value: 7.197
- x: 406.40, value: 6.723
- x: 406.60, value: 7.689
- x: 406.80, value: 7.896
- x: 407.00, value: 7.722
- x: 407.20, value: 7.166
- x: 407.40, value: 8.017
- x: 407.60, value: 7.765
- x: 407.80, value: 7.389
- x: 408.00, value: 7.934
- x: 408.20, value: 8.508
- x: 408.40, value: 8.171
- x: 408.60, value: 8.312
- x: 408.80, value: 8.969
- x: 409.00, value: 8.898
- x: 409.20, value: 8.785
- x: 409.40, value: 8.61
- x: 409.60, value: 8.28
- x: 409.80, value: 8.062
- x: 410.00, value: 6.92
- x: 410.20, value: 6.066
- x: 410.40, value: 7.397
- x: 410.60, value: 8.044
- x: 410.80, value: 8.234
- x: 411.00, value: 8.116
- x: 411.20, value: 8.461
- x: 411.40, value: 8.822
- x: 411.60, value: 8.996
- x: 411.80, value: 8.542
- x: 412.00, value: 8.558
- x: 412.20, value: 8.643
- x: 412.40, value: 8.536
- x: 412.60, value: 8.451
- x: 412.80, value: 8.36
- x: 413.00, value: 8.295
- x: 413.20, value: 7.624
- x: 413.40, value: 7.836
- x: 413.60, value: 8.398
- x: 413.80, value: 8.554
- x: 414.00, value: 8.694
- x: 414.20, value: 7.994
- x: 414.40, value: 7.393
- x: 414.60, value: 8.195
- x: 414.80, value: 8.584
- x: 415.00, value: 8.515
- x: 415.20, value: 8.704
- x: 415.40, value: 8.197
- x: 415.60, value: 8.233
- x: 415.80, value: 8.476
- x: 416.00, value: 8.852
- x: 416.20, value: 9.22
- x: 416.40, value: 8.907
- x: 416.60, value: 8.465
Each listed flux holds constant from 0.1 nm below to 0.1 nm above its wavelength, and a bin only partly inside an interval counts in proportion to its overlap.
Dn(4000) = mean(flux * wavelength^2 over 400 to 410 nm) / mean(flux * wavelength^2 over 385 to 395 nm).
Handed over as 1.5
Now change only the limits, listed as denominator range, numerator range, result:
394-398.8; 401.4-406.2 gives 1.47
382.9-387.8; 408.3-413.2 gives 1.62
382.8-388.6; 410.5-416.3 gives 1.66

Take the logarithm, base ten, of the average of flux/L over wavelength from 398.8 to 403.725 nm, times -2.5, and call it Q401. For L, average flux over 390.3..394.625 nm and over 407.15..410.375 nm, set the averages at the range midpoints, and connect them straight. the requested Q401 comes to -0.20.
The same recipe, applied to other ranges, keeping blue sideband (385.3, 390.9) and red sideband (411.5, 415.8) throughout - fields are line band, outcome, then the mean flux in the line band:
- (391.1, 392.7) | 0.06 mag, 6.11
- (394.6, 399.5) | 0.16 mag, 5.97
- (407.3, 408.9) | -0.04 mag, 8.13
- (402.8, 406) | -0.04 mag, 7.8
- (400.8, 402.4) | -0.10 mag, 8.02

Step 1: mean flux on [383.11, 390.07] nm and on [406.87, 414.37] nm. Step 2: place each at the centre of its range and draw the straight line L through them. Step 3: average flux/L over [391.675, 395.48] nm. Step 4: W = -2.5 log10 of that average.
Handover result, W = 0.36 mag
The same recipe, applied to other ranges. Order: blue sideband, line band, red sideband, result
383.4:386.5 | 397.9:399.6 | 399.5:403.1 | -0.03 mag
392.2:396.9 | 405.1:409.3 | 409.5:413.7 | -0.11 mag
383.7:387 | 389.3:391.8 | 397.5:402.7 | 0.06 mag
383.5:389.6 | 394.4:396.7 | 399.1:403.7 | 0.28 mag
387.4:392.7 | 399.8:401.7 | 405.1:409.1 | -0.09 mag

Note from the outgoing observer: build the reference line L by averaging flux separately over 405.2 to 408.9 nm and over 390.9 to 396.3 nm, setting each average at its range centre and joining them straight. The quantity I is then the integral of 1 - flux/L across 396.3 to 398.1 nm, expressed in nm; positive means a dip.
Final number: 0.46 nm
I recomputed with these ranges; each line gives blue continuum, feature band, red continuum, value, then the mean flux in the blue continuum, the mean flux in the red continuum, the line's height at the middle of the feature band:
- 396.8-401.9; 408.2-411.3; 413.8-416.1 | -0.06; 7.11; 8.36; 7.94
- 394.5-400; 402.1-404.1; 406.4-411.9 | -0.24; 6.12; 8.04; 7.06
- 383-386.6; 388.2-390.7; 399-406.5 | 0.13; 5.58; 7.84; 6.16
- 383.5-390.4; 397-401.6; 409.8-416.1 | -0.14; 6.02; 8.21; 7.06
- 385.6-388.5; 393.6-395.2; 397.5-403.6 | 0.44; 6.34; 7.76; 7.11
